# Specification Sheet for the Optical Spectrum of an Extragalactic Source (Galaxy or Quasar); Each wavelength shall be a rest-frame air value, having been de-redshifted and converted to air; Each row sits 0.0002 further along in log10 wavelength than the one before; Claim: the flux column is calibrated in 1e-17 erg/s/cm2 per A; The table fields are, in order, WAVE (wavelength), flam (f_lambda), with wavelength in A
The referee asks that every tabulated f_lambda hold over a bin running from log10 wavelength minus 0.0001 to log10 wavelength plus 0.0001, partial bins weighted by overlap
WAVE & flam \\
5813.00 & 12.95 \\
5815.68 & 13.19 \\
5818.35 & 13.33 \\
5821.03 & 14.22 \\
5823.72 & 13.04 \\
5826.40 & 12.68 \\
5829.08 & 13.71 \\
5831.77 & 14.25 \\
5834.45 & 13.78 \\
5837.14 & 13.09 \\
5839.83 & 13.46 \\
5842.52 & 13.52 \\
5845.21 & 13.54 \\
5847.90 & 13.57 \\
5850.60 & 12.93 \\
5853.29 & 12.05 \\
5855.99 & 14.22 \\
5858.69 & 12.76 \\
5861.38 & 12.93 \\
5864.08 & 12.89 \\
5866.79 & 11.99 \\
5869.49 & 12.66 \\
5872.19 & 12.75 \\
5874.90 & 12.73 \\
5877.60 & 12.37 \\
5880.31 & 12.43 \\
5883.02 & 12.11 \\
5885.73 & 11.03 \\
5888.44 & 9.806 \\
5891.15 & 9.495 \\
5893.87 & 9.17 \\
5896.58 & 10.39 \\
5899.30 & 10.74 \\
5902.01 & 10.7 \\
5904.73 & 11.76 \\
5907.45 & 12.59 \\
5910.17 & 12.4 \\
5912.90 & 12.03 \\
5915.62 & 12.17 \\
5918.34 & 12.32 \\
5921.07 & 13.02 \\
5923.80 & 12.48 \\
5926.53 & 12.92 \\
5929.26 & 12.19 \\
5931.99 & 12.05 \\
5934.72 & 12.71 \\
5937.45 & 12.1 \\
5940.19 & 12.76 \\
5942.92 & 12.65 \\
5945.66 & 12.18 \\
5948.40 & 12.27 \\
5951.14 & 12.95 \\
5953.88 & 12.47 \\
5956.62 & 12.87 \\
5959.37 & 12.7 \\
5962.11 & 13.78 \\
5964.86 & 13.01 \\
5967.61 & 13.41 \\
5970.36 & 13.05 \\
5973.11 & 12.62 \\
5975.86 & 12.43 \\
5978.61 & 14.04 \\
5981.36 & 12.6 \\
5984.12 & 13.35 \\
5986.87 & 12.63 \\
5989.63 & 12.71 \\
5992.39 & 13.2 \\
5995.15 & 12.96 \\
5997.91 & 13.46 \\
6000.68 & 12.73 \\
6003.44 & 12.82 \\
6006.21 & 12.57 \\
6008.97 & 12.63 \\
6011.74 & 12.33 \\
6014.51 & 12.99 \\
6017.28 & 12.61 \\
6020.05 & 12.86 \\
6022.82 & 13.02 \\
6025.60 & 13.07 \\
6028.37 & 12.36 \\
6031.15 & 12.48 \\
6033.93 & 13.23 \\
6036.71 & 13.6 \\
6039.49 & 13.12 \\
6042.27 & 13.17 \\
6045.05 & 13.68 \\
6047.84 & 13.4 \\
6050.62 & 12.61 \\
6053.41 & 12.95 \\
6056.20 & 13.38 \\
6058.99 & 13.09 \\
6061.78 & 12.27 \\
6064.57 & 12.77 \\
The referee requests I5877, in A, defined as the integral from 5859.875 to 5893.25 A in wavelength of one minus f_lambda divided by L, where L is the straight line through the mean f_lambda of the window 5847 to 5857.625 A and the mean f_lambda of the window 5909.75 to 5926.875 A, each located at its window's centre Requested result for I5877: 2.7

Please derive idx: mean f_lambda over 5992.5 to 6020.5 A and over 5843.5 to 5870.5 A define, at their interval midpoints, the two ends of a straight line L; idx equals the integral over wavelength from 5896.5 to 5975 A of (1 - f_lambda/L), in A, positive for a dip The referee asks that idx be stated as 2.8 A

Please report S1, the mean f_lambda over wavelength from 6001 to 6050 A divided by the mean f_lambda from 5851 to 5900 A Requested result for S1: 1.09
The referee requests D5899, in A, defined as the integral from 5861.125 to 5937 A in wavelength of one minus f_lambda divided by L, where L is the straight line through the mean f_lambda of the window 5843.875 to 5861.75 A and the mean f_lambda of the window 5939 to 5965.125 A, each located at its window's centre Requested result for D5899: 6.4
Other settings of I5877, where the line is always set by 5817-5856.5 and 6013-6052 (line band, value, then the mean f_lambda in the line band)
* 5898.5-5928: 2.5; 12.1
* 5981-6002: 0.2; 13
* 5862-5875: 0.7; 12.6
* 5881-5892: 2.1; 10.8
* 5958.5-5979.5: 0.0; 13.1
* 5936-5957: 1.1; 12.5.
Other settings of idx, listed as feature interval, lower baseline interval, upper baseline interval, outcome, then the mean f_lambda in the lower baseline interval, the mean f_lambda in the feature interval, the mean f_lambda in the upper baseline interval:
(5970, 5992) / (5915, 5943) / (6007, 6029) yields -0.5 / 12.5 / 12.9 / 12.7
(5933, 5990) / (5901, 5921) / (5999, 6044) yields -1.8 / 12.1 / 12.8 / 12.9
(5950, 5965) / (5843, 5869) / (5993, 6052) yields 0.0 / 13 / 13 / 12.9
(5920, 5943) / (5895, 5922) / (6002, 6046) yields -1.0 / 11.8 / 12.5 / 12.9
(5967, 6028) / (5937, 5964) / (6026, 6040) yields -0.3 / 12.7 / 12.9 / 13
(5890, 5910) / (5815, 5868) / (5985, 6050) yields 3.6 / 13.3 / 10.8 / 12.9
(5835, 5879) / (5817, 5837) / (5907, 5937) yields 0.7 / 13.5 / 13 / 12.4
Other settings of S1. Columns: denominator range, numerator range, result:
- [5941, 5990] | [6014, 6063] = 1.01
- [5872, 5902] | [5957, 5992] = 1.17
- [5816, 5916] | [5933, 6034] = 1.03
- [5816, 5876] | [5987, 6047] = 0.98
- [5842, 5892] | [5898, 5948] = 0.98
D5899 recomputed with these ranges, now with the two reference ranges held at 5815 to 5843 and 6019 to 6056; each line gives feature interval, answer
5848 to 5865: 0.5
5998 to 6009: 0.3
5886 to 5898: 3.2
